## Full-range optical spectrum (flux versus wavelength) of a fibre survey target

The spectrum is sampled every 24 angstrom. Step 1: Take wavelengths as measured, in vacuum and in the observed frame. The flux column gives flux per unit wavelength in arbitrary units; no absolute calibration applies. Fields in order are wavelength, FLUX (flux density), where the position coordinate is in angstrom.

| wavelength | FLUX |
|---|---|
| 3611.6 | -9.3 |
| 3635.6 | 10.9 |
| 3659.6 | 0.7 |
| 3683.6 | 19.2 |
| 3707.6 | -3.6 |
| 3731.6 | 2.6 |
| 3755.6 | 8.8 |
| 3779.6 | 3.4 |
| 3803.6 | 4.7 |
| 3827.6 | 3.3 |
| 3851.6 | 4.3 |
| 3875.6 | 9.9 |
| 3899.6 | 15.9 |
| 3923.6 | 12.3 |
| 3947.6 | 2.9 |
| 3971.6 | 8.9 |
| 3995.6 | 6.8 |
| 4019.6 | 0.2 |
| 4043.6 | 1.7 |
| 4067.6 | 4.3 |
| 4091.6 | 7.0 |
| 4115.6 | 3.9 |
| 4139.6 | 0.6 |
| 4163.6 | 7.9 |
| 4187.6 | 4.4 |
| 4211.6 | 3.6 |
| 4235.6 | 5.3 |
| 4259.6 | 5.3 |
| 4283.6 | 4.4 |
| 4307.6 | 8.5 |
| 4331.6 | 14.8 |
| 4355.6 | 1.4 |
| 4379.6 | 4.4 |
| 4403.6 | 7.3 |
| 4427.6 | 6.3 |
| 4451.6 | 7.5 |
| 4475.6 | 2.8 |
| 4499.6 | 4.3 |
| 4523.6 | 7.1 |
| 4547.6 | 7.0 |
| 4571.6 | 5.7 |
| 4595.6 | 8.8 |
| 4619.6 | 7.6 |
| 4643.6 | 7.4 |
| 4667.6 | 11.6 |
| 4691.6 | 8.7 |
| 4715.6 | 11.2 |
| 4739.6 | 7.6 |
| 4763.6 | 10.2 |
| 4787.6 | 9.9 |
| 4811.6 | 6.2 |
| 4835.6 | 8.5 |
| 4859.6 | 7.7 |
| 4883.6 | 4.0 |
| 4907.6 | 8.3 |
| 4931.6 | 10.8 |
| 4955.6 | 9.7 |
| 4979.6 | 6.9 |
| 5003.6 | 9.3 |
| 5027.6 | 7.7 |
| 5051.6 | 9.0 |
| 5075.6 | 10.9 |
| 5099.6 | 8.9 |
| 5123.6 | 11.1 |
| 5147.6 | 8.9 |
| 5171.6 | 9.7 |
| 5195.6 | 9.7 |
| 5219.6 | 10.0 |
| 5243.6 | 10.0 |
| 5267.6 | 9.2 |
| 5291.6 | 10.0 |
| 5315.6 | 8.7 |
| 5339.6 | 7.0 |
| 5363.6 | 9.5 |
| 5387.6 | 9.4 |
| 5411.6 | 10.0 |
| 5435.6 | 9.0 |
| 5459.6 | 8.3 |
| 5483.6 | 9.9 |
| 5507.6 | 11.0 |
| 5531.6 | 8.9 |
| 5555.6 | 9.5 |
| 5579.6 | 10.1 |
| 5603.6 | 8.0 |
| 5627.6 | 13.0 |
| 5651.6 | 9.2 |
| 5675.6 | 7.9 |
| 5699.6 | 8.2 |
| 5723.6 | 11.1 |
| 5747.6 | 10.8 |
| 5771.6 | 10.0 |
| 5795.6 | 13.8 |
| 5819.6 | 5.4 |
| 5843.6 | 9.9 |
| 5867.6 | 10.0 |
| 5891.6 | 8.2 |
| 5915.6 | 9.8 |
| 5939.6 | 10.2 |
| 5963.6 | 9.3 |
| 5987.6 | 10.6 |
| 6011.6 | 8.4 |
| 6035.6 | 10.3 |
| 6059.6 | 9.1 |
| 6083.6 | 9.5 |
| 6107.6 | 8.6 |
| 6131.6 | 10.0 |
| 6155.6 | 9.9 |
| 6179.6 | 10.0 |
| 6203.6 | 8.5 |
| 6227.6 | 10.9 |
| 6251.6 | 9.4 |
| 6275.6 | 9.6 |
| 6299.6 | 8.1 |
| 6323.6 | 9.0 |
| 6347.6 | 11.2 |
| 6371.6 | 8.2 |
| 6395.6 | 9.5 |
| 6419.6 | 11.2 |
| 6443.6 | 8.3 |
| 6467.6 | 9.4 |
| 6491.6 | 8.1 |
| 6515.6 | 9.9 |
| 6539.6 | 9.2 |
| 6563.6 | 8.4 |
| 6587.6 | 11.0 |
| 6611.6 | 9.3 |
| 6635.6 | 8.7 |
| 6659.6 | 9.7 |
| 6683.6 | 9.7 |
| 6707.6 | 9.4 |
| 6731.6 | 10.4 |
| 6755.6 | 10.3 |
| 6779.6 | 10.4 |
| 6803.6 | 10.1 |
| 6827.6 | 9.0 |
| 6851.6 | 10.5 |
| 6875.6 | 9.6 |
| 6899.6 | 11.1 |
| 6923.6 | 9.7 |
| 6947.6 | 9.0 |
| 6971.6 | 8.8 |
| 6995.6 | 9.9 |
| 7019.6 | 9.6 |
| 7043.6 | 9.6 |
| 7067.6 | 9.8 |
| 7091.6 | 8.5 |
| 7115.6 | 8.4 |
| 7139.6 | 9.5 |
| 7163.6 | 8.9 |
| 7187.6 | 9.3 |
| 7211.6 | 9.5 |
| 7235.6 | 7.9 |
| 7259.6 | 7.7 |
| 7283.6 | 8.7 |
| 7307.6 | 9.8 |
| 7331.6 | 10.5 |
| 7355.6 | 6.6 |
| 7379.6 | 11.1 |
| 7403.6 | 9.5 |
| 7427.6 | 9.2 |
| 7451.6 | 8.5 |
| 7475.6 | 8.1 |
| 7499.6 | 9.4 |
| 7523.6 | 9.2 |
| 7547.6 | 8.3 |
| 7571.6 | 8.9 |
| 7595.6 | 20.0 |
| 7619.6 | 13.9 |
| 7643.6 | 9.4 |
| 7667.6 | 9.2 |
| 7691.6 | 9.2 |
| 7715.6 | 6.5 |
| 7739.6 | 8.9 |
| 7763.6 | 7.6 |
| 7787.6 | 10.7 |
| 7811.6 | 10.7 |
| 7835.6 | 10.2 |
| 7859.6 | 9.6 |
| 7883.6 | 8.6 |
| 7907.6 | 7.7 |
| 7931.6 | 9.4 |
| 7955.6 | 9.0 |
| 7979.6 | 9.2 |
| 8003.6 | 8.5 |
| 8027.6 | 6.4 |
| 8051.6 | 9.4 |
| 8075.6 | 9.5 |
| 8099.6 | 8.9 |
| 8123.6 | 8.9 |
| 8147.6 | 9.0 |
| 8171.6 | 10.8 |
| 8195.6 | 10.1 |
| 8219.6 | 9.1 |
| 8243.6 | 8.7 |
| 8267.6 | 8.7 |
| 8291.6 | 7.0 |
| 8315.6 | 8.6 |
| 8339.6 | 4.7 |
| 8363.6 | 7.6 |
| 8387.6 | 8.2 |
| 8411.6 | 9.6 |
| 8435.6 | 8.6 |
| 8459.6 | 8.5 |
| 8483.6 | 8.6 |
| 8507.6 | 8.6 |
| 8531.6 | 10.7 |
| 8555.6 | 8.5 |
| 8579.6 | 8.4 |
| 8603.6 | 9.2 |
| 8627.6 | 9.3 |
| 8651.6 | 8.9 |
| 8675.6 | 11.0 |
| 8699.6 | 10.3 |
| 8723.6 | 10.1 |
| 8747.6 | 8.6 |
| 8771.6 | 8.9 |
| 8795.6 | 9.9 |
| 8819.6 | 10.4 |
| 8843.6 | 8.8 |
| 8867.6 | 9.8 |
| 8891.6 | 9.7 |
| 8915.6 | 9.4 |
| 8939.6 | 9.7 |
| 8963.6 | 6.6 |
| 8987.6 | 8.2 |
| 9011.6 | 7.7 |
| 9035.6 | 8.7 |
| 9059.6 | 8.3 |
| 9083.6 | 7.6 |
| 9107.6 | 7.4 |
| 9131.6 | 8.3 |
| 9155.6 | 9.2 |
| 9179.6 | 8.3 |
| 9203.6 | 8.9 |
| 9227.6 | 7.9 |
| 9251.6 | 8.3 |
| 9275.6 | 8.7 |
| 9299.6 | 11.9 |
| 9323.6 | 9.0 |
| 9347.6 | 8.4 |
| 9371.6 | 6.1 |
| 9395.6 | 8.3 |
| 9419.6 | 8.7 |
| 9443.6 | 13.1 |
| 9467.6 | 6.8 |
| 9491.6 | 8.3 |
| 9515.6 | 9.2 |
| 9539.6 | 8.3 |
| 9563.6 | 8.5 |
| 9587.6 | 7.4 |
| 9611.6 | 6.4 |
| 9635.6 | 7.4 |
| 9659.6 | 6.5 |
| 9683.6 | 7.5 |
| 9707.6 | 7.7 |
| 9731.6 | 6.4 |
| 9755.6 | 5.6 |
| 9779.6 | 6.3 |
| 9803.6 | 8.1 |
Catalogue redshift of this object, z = 0.159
